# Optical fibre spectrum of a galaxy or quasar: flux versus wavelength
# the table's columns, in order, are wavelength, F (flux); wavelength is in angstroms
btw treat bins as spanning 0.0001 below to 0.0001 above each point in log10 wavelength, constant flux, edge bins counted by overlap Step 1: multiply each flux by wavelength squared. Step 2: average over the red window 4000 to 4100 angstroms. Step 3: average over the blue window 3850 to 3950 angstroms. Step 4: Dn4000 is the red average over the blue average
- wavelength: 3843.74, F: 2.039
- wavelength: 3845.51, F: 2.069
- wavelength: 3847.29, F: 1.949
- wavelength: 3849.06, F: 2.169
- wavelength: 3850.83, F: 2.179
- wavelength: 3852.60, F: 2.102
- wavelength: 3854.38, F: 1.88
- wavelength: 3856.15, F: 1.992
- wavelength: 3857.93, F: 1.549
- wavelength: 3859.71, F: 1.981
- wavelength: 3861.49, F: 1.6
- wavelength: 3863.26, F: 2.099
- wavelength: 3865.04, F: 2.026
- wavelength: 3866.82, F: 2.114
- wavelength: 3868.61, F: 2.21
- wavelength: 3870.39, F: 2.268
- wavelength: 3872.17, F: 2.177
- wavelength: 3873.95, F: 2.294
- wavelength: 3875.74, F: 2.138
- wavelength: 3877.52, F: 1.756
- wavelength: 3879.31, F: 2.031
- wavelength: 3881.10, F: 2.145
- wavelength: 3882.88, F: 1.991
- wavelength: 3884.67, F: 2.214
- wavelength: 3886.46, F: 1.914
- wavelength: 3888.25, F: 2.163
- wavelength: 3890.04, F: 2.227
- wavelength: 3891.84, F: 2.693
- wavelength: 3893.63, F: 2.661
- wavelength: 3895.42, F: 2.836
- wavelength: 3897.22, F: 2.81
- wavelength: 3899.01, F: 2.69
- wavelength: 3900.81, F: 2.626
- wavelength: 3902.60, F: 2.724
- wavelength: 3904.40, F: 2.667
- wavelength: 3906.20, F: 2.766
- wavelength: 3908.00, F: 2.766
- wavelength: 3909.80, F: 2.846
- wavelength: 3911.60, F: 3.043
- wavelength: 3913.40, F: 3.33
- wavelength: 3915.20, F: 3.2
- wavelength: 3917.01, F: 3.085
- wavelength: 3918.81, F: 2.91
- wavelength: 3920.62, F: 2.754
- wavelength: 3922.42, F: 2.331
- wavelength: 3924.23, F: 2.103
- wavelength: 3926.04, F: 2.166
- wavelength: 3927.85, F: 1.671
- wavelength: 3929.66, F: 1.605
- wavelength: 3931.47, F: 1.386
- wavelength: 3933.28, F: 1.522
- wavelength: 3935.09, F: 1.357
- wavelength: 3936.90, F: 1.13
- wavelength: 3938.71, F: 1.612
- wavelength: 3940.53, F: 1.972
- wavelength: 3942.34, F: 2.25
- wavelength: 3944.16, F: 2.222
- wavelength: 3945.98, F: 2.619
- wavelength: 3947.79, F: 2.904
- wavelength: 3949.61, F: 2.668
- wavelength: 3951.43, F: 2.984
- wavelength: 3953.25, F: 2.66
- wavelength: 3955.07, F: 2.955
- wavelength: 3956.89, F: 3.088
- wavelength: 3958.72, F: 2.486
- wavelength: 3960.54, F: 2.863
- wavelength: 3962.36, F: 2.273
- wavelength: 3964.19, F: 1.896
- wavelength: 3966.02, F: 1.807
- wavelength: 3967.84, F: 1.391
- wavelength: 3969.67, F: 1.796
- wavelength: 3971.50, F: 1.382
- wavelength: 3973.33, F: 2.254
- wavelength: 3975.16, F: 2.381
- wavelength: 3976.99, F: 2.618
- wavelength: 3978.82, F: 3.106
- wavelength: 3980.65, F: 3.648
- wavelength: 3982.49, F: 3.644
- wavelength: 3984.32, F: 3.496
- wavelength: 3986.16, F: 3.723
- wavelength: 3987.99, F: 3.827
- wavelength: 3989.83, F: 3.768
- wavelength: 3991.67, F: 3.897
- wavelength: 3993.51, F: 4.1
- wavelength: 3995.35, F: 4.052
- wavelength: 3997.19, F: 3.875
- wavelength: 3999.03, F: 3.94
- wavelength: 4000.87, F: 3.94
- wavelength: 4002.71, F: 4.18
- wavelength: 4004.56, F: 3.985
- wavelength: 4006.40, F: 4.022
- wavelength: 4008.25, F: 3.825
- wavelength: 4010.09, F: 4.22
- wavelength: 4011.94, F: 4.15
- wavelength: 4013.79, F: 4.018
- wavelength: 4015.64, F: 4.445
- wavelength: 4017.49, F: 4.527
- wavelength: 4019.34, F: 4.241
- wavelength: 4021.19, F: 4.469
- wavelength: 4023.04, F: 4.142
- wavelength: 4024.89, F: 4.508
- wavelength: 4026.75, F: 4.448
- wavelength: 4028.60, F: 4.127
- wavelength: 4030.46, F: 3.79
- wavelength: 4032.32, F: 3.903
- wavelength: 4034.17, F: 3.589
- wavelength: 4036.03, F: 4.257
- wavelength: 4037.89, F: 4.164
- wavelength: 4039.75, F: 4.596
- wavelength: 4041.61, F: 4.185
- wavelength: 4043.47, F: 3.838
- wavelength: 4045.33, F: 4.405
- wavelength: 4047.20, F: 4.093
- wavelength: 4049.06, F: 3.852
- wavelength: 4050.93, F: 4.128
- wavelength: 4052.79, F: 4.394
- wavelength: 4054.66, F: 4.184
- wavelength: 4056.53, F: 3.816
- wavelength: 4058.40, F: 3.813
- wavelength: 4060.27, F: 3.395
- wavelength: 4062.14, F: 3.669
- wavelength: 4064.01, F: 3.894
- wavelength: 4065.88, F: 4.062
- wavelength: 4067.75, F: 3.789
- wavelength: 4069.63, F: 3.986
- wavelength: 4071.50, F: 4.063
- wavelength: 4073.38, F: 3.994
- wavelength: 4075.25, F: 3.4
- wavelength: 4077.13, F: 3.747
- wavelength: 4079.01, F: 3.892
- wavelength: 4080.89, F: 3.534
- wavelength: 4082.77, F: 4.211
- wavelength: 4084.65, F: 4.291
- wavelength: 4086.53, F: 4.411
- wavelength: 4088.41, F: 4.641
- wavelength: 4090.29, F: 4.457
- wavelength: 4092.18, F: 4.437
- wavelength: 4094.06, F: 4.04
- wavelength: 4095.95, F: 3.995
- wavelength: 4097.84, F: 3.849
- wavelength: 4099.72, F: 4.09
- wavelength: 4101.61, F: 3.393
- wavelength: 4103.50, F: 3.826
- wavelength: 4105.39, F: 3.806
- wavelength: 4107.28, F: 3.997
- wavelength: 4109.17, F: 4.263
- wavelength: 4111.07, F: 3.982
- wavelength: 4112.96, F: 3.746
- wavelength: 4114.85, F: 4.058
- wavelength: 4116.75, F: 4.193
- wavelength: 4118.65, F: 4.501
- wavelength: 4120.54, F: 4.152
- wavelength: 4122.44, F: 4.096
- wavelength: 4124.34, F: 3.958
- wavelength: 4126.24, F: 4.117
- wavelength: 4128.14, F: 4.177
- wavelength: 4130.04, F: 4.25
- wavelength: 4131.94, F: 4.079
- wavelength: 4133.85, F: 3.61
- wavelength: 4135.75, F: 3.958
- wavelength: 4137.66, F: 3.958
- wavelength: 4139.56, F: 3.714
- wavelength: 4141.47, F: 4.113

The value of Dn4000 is 1.9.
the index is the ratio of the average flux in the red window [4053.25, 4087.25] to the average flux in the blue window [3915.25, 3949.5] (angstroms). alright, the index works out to 1.83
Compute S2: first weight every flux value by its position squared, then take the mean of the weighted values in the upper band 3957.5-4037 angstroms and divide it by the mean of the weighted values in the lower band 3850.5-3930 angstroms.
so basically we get 1.58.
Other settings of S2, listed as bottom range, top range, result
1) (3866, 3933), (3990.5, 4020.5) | 1.79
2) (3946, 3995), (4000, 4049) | 1.50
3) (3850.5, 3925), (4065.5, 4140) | 1.88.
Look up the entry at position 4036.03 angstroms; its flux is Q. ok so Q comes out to 4.257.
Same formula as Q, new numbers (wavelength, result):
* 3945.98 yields 2.619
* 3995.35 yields 4.052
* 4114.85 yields 4.058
